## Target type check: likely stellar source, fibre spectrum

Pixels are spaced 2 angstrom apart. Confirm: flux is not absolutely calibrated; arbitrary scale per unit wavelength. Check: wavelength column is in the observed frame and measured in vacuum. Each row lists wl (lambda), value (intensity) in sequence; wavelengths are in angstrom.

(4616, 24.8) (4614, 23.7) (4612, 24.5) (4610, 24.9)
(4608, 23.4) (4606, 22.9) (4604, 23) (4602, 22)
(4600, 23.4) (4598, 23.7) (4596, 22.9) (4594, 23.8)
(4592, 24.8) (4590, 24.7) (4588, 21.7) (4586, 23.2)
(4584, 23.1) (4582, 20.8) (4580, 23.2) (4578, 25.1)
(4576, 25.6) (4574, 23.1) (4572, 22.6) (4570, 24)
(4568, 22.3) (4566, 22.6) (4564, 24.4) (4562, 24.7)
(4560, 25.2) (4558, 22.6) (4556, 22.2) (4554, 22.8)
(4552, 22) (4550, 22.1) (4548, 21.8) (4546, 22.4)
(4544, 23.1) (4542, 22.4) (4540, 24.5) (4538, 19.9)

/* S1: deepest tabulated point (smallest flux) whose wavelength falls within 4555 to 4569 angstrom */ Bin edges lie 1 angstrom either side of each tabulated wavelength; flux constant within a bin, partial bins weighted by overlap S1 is 22.2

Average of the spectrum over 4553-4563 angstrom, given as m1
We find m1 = 23.5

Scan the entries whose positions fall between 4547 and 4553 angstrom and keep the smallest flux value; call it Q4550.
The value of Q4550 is 21.8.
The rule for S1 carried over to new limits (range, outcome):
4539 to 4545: 22.4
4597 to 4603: 22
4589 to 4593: 24.7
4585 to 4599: 21.7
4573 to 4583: 20.8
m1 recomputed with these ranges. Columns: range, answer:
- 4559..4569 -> 23.8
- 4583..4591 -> 23.2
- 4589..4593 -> 24.8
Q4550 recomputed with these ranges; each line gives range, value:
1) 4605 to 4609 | 22.9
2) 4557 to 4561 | 22.6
